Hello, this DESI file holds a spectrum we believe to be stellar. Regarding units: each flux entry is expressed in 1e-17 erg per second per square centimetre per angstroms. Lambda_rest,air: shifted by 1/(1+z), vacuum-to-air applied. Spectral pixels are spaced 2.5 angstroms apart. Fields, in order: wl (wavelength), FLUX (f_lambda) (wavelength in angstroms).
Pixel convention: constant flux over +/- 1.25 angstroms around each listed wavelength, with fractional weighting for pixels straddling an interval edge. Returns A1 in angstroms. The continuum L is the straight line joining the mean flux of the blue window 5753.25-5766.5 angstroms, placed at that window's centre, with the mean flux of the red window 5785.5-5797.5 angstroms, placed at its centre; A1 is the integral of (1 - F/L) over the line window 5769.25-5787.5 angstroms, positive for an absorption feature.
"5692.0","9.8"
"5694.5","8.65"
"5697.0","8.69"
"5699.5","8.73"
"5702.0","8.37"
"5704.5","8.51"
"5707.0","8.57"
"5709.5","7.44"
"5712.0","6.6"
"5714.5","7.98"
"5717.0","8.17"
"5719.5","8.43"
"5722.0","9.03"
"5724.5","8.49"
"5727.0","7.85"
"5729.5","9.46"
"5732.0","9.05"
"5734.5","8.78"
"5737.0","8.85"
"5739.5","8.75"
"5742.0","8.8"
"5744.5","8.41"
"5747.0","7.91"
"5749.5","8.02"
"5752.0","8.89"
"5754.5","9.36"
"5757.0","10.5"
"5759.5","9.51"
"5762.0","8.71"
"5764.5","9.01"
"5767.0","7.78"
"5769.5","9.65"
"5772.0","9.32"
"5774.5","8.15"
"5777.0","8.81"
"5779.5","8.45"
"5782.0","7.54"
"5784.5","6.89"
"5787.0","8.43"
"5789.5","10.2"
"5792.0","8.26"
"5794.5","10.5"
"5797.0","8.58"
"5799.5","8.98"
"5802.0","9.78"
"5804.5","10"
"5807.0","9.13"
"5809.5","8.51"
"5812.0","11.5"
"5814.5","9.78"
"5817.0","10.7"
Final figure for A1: 1.8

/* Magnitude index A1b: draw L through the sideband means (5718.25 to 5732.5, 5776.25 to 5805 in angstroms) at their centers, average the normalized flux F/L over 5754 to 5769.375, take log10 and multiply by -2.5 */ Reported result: -0.05 mag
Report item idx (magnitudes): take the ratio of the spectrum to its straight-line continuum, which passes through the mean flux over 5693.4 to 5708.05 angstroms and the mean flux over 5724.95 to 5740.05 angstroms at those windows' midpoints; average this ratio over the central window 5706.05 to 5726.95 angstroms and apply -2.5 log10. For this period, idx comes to 0.08 mag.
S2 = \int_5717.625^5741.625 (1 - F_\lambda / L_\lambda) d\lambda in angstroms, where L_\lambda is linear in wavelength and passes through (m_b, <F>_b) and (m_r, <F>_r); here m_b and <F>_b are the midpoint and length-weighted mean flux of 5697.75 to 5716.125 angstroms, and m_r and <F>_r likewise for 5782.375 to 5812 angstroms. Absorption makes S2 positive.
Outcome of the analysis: -1.2 angstroms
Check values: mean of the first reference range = 8.05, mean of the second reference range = 9.08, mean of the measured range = 8.73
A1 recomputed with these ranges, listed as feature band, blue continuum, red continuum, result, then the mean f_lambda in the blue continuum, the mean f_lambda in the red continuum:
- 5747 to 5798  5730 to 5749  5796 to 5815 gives 1.6 angstroms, 8.66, 9.54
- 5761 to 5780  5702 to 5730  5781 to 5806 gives -0.1 angstroms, 8.2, 8.93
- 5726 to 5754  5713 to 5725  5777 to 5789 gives -1.2 angstroms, 8.38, 8.08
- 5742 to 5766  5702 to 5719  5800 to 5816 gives -0.4 angstroms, 7.94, 9.76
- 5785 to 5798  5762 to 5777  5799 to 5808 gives 0.3 angstroms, 8.78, 9.52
